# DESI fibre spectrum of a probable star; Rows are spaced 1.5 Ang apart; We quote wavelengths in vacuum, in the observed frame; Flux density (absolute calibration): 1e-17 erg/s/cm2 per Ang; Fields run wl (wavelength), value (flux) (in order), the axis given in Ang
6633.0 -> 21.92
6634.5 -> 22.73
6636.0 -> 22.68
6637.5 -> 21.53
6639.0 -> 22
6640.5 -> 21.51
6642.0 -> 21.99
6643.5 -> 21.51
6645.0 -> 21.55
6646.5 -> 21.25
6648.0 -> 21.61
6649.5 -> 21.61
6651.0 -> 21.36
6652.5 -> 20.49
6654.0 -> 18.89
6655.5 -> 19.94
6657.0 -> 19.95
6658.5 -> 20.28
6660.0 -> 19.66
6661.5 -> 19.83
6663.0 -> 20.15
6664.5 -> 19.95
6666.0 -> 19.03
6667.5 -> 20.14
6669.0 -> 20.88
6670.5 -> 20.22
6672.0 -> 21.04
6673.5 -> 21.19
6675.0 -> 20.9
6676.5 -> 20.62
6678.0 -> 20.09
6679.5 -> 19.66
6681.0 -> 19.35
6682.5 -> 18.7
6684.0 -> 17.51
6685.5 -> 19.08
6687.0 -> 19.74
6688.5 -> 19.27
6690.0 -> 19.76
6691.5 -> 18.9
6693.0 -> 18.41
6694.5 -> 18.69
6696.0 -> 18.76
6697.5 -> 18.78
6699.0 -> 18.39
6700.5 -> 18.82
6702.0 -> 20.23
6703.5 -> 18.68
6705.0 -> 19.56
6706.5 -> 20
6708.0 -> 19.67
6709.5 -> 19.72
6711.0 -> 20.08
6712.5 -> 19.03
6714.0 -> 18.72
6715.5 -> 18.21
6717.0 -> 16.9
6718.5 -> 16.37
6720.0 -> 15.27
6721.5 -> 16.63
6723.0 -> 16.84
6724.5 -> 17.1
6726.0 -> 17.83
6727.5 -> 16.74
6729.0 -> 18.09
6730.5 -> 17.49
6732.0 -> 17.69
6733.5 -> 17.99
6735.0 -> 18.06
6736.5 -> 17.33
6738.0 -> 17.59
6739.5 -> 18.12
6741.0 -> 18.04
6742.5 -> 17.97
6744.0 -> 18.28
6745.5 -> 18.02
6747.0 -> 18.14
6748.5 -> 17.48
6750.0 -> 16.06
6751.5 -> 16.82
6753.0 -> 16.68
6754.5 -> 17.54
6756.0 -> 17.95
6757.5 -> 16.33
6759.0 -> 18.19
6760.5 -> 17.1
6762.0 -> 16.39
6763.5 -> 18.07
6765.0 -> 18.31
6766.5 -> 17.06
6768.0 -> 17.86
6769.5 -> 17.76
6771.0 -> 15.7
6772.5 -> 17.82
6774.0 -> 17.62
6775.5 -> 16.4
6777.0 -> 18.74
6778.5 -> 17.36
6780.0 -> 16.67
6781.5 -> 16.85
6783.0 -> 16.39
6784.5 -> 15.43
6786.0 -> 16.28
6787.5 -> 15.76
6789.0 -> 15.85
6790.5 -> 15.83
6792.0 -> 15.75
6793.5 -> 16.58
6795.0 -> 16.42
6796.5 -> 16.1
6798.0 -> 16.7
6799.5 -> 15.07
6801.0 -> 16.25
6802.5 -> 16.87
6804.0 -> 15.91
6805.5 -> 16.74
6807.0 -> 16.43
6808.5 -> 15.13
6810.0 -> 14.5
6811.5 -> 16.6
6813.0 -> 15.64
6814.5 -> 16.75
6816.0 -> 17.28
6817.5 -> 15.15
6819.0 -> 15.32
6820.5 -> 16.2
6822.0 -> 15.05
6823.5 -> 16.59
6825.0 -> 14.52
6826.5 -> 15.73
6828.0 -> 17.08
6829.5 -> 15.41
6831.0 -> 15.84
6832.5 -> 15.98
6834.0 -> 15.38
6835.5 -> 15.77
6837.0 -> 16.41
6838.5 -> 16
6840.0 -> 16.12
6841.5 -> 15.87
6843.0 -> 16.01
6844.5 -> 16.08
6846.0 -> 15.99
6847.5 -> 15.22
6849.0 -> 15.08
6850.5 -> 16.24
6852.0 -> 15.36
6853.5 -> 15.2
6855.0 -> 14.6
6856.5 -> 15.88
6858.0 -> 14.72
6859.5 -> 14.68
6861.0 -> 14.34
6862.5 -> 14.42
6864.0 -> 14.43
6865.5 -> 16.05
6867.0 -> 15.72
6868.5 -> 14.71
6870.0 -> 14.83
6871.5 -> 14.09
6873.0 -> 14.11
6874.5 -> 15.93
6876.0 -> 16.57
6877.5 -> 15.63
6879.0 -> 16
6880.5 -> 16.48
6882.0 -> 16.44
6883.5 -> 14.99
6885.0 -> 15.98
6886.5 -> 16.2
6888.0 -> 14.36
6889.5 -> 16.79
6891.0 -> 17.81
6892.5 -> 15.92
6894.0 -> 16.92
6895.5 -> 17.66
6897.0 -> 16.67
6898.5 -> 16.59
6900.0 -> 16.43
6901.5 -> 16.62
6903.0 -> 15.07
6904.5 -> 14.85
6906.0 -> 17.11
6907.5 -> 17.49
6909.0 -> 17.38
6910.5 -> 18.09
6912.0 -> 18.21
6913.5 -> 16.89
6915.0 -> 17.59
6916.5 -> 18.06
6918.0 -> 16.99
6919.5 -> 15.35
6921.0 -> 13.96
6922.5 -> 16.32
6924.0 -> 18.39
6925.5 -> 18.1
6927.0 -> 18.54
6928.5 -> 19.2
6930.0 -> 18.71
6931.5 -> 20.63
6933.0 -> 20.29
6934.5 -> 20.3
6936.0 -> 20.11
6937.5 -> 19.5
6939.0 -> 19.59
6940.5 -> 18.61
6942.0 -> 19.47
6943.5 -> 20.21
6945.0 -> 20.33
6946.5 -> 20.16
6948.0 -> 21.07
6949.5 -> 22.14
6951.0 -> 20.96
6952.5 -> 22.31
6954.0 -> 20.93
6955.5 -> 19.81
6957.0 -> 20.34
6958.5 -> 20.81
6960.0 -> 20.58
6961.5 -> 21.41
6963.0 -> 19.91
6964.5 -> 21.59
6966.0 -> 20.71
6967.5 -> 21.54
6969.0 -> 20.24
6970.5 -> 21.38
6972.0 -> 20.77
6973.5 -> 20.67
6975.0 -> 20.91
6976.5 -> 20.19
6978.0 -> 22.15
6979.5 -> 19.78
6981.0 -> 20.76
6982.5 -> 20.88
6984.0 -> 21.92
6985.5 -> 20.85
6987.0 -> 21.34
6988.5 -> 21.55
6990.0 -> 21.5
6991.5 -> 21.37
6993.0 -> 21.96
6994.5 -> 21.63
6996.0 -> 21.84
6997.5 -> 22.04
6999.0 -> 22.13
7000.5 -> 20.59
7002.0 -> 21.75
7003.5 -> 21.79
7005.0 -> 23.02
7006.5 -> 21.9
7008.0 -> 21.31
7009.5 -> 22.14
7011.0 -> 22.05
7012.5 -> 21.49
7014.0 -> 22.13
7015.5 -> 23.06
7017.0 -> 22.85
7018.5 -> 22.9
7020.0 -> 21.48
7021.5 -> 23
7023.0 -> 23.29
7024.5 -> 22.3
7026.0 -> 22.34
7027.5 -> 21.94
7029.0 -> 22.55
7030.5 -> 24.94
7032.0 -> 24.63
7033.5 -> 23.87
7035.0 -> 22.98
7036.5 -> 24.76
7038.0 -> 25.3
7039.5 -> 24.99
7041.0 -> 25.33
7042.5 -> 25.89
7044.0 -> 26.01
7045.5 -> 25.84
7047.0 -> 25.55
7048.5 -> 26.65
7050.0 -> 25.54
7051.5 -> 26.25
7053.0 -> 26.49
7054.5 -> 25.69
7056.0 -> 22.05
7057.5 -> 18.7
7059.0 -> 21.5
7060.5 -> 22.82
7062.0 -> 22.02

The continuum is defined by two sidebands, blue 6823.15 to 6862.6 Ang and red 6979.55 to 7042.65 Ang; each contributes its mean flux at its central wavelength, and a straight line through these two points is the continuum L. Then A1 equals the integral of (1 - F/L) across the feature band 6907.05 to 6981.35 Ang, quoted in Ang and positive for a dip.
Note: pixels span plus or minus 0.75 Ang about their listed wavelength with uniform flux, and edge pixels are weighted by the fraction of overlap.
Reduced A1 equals 0.6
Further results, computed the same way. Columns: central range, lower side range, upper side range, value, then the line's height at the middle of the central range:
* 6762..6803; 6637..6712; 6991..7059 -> 8.4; 21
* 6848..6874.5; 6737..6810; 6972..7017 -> 5.3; 18.7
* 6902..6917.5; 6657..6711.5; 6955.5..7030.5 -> 2.9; 21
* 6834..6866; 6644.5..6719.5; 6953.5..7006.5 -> 7.9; 20.5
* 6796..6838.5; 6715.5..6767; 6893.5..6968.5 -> 4.8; 18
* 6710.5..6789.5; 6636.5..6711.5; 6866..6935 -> 6.6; 18.9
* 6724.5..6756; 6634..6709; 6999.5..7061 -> 4.8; 20.7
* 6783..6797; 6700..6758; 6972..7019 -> 2.0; 18.8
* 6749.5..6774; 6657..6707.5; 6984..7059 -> 3.8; 20.4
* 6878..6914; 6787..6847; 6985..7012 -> 3.8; 18.5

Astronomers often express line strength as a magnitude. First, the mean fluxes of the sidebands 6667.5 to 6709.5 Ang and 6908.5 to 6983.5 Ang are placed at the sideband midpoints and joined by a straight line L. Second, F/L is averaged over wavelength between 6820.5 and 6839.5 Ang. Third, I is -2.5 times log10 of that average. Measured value 0.23 mag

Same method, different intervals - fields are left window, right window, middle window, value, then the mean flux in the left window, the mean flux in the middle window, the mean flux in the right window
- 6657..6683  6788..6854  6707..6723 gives 0.05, 20.1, 18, 15.9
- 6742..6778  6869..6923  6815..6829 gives 0.07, 17.4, 15.9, 16.3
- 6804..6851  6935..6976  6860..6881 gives 0.15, 15.9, 15.2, 20.6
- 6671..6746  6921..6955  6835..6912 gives 0.22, 18.6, 15.9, 19.7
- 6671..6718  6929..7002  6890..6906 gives 0.23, 19.3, 16.5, 20.8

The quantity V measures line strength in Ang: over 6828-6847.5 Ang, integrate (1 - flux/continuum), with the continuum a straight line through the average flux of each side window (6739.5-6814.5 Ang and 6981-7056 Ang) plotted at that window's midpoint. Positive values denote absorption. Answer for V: 2.6 Ang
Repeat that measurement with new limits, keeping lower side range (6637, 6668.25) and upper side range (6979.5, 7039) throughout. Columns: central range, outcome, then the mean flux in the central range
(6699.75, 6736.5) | 5.0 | 18.1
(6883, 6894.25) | 2.9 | 16.1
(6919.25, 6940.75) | 3.3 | 18.6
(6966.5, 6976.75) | 0.6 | 20.8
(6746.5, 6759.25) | 2.4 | 17.2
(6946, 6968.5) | 1.1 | 21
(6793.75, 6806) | 2.9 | 16.3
